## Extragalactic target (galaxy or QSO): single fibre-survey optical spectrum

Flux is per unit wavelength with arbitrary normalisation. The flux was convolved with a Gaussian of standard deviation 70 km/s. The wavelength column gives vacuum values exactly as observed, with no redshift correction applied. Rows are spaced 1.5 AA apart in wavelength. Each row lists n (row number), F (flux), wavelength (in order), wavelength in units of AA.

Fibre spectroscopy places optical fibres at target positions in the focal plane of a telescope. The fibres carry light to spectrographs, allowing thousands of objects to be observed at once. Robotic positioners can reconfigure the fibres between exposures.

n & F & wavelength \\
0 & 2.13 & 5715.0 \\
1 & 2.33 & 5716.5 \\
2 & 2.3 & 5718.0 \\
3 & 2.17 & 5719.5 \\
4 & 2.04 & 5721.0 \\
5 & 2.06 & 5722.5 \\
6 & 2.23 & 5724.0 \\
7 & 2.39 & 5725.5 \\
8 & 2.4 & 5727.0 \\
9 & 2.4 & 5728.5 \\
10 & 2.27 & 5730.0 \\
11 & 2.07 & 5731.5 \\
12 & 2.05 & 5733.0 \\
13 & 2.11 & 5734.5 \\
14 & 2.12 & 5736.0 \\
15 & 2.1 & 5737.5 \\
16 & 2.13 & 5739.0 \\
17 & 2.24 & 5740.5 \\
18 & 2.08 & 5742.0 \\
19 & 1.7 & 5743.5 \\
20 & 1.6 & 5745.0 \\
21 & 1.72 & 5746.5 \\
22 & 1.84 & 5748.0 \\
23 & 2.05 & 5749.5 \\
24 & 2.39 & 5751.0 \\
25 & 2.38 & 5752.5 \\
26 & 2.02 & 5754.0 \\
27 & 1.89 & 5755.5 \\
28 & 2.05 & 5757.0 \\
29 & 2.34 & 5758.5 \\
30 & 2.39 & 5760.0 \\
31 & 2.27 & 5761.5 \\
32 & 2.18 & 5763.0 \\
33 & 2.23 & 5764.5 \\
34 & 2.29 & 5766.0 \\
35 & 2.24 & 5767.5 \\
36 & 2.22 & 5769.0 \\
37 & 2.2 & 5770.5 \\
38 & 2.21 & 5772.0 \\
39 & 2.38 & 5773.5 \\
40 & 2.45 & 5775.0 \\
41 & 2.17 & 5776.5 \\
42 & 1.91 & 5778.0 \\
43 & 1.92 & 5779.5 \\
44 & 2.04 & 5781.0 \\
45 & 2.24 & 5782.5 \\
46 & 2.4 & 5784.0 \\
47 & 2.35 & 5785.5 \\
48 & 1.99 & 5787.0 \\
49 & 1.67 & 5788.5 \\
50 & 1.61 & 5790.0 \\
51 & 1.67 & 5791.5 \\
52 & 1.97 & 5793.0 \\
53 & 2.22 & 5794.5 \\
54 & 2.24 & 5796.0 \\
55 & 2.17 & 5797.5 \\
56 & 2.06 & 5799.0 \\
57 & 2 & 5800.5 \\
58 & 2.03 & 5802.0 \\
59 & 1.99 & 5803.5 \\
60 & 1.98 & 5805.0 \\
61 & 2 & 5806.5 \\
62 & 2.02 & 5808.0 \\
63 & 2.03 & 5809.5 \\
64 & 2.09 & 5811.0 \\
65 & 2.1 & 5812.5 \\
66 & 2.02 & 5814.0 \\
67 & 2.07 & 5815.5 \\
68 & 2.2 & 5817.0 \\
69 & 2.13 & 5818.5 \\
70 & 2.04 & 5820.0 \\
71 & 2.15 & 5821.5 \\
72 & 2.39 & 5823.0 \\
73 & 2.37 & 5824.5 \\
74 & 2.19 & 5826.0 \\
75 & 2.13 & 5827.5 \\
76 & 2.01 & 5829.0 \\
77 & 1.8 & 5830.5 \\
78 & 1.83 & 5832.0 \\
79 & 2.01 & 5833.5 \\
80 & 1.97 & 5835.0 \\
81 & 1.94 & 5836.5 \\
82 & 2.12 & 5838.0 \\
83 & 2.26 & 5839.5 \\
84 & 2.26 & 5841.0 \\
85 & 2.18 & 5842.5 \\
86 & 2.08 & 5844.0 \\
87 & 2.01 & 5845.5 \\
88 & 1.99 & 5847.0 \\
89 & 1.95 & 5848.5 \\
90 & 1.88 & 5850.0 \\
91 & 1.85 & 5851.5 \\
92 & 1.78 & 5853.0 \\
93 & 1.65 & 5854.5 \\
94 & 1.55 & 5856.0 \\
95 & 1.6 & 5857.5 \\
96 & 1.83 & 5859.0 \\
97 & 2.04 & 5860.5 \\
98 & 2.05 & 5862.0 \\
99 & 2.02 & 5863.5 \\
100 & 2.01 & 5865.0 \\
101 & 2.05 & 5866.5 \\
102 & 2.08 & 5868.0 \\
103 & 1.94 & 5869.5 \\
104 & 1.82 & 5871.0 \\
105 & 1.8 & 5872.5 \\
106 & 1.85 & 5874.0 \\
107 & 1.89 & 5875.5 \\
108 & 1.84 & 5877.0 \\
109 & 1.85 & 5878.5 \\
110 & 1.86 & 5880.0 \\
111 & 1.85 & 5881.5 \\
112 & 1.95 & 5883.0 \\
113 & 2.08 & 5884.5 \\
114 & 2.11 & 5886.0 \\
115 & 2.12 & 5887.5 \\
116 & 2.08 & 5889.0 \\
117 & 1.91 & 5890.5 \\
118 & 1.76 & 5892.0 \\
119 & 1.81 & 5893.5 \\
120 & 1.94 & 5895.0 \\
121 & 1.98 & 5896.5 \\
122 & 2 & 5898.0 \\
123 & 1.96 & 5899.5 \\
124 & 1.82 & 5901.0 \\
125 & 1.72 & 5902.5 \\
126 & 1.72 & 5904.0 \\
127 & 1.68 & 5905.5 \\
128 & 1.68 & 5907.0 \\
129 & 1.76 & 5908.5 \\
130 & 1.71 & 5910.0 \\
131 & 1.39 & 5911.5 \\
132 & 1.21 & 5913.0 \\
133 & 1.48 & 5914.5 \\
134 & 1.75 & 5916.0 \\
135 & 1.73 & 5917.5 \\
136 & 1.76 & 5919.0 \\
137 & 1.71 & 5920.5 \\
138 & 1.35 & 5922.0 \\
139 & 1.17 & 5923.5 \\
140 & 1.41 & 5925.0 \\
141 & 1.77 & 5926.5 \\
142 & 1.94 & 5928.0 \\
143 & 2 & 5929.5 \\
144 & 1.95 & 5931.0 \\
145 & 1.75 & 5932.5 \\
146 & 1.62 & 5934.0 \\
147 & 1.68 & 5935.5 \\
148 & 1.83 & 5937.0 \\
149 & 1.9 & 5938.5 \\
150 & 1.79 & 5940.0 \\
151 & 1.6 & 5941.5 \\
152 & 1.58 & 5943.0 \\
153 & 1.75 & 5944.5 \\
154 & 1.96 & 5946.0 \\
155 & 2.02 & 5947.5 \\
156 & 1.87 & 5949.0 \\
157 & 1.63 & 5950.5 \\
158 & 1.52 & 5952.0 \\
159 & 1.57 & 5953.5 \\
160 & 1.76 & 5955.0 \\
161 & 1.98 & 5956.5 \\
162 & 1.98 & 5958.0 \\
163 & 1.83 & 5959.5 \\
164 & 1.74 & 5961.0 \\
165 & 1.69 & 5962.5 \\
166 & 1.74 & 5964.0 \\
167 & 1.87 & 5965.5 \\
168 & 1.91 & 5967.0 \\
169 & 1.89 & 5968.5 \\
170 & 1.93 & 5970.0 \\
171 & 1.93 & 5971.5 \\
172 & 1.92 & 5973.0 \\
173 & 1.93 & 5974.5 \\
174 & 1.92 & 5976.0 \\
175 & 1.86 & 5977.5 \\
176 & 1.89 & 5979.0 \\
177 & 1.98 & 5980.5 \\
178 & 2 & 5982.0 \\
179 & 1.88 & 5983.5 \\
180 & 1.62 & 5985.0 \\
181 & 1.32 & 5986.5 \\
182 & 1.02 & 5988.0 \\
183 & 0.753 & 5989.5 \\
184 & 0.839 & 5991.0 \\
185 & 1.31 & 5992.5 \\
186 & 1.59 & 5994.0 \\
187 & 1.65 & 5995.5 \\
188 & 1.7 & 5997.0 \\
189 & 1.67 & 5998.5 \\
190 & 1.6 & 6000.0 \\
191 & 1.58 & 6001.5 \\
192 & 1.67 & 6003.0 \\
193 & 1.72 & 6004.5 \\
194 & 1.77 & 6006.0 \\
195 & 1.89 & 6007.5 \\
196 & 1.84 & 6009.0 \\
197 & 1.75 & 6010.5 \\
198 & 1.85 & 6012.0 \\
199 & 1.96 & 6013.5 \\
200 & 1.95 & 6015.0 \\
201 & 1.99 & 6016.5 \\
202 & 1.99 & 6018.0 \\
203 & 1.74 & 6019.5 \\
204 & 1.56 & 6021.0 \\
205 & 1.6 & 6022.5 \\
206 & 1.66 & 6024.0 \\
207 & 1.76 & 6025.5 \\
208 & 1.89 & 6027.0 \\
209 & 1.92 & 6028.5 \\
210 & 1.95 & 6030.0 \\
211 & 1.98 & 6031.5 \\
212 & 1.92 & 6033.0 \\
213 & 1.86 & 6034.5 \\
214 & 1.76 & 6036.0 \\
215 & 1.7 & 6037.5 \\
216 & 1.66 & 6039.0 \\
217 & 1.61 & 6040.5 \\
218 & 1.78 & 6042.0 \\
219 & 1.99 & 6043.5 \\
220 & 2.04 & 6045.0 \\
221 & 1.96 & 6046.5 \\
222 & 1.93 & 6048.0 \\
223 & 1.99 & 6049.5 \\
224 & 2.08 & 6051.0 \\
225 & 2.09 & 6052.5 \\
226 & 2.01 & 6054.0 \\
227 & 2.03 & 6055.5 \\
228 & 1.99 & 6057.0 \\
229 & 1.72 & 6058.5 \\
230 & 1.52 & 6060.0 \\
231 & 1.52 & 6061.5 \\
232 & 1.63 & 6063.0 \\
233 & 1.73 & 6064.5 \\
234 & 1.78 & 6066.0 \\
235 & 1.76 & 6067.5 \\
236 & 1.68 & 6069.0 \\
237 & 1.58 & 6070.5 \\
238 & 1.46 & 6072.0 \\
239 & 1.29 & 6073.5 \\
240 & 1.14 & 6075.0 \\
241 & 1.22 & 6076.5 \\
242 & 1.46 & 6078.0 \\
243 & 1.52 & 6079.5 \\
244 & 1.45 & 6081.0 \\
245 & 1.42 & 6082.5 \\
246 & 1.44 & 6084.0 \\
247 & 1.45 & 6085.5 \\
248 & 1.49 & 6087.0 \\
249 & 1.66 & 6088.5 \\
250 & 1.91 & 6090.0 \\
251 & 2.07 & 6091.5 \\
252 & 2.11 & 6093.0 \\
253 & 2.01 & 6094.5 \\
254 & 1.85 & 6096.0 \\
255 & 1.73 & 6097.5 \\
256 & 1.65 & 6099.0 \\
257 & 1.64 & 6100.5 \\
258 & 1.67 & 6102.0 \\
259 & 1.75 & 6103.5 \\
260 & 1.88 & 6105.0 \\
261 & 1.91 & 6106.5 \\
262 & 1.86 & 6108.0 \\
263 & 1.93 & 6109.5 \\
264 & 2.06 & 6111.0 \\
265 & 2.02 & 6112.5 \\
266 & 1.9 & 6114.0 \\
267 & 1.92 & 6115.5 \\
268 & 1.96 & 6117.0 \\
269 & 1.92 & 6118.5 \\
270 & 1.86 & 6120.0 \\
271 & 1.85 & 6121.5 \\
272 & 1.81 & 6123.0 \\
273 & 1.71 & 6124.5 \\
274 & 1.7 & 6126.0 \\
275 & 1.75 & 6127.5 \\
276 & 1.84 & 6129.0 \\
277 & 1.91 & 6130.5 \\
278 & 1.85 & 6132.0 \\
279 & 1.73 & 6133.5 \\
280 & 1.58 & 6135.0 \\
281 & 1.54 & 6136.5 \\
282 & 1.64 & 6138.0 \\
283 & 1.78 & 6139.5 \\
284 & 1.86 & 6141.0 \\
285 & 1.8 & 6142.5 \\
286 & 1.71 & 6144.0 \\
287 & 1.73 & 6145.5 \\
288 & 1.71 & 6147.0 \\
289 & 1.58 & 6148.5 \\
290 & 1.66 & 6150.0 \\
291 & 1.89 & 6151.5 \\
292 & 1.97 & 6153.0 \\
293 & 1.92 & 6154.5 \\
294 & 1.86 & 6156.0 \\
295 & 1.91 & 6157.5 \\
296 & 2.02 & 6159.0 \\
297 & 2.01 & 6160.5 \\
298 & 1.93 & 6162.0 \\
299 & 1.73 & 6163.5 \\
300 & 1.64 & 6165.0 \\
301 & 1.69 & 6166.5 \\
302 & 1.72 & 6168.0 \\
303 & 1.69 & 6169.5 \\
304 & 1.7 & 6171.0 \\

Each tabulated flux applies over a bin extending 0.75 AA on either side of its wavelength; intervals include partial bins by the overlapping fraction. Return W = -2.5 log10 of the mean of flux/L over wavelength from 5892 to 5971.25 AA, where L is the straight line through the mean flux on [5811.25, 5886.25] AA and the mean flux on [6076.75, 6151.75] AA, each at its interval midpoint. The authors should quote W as 0.10 mag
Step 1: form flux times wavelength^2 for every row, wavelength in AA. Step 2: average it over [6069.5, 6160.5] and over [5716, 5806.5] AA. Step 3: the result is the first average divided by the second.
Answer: 0.93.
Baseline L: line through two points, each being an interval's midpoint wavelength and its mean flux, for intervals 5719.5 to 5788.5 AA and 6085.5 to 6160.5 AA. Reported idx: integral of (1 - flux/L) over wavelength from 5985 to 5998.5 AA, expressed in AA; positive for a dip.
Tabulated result 4.32 AA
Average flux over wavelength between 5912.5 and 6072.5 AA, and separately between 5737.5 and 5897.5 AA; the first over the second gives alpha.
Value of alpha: 0.86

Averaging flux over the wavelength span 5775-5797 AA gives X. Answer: 2.04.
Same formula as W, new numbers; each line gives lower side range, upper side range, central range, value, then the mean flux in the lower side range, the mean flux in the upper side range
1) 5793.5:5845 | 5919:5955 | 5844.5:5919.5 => 0.03 mag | 2.09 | 1.71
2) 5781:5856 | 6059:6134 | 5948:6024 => 0.07 mag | 2.04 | 1.72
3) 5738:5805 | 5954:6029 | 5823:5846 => -0.05 mag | 2.09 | 1.73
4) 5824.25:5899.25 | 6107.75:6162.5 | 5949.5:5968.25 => 0.08 mag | 1.96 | 1.83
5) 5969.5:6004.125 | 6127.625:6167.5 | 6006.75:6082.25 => -0.05 mag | 1.63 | 1.79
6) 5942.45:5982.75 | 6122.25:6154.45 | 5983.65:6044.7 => 0.08 mag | 1.84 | 1.75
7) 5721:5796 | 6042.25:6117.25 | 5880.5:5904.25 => 0.02 mag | 2.12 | 1.76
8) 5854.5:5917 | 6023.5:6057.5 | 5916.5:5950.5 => 0.08 mag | 1.84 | 1.89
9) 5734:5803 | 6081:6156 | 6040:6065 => -0.01 mag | 2.1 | 1.78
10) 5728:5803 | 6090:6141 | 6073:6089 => 0.30 mag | 2.1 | 1.83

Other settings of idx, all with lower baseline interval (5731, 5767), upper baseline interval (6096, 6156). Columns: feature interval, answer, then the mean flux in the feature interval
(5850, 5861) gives 1.4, 1.76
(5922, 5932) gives 1.4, 1.68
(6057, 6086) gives 5.0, 1.53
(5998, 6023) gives 1.5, 1.78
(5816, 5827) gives -0.9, 2.21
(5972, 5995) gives 3.8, 1.59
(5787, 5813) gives 0.8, 1.99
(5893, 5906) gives 0.8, 1.85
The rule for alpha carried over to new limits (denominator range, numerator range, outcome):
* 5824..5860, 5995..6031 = 0.91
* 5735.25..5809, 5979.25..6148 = 0.83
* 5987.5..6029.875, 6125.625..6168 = 1.07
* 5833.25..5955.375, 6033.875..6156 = 0.96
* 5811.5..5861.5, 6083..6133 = 0.90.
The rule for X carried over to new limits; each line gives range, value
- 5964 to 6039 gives 1.74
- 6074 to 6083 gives 1.36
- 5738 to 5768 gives 2.1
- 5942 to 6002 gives 1.7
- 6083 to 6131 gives 1.82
